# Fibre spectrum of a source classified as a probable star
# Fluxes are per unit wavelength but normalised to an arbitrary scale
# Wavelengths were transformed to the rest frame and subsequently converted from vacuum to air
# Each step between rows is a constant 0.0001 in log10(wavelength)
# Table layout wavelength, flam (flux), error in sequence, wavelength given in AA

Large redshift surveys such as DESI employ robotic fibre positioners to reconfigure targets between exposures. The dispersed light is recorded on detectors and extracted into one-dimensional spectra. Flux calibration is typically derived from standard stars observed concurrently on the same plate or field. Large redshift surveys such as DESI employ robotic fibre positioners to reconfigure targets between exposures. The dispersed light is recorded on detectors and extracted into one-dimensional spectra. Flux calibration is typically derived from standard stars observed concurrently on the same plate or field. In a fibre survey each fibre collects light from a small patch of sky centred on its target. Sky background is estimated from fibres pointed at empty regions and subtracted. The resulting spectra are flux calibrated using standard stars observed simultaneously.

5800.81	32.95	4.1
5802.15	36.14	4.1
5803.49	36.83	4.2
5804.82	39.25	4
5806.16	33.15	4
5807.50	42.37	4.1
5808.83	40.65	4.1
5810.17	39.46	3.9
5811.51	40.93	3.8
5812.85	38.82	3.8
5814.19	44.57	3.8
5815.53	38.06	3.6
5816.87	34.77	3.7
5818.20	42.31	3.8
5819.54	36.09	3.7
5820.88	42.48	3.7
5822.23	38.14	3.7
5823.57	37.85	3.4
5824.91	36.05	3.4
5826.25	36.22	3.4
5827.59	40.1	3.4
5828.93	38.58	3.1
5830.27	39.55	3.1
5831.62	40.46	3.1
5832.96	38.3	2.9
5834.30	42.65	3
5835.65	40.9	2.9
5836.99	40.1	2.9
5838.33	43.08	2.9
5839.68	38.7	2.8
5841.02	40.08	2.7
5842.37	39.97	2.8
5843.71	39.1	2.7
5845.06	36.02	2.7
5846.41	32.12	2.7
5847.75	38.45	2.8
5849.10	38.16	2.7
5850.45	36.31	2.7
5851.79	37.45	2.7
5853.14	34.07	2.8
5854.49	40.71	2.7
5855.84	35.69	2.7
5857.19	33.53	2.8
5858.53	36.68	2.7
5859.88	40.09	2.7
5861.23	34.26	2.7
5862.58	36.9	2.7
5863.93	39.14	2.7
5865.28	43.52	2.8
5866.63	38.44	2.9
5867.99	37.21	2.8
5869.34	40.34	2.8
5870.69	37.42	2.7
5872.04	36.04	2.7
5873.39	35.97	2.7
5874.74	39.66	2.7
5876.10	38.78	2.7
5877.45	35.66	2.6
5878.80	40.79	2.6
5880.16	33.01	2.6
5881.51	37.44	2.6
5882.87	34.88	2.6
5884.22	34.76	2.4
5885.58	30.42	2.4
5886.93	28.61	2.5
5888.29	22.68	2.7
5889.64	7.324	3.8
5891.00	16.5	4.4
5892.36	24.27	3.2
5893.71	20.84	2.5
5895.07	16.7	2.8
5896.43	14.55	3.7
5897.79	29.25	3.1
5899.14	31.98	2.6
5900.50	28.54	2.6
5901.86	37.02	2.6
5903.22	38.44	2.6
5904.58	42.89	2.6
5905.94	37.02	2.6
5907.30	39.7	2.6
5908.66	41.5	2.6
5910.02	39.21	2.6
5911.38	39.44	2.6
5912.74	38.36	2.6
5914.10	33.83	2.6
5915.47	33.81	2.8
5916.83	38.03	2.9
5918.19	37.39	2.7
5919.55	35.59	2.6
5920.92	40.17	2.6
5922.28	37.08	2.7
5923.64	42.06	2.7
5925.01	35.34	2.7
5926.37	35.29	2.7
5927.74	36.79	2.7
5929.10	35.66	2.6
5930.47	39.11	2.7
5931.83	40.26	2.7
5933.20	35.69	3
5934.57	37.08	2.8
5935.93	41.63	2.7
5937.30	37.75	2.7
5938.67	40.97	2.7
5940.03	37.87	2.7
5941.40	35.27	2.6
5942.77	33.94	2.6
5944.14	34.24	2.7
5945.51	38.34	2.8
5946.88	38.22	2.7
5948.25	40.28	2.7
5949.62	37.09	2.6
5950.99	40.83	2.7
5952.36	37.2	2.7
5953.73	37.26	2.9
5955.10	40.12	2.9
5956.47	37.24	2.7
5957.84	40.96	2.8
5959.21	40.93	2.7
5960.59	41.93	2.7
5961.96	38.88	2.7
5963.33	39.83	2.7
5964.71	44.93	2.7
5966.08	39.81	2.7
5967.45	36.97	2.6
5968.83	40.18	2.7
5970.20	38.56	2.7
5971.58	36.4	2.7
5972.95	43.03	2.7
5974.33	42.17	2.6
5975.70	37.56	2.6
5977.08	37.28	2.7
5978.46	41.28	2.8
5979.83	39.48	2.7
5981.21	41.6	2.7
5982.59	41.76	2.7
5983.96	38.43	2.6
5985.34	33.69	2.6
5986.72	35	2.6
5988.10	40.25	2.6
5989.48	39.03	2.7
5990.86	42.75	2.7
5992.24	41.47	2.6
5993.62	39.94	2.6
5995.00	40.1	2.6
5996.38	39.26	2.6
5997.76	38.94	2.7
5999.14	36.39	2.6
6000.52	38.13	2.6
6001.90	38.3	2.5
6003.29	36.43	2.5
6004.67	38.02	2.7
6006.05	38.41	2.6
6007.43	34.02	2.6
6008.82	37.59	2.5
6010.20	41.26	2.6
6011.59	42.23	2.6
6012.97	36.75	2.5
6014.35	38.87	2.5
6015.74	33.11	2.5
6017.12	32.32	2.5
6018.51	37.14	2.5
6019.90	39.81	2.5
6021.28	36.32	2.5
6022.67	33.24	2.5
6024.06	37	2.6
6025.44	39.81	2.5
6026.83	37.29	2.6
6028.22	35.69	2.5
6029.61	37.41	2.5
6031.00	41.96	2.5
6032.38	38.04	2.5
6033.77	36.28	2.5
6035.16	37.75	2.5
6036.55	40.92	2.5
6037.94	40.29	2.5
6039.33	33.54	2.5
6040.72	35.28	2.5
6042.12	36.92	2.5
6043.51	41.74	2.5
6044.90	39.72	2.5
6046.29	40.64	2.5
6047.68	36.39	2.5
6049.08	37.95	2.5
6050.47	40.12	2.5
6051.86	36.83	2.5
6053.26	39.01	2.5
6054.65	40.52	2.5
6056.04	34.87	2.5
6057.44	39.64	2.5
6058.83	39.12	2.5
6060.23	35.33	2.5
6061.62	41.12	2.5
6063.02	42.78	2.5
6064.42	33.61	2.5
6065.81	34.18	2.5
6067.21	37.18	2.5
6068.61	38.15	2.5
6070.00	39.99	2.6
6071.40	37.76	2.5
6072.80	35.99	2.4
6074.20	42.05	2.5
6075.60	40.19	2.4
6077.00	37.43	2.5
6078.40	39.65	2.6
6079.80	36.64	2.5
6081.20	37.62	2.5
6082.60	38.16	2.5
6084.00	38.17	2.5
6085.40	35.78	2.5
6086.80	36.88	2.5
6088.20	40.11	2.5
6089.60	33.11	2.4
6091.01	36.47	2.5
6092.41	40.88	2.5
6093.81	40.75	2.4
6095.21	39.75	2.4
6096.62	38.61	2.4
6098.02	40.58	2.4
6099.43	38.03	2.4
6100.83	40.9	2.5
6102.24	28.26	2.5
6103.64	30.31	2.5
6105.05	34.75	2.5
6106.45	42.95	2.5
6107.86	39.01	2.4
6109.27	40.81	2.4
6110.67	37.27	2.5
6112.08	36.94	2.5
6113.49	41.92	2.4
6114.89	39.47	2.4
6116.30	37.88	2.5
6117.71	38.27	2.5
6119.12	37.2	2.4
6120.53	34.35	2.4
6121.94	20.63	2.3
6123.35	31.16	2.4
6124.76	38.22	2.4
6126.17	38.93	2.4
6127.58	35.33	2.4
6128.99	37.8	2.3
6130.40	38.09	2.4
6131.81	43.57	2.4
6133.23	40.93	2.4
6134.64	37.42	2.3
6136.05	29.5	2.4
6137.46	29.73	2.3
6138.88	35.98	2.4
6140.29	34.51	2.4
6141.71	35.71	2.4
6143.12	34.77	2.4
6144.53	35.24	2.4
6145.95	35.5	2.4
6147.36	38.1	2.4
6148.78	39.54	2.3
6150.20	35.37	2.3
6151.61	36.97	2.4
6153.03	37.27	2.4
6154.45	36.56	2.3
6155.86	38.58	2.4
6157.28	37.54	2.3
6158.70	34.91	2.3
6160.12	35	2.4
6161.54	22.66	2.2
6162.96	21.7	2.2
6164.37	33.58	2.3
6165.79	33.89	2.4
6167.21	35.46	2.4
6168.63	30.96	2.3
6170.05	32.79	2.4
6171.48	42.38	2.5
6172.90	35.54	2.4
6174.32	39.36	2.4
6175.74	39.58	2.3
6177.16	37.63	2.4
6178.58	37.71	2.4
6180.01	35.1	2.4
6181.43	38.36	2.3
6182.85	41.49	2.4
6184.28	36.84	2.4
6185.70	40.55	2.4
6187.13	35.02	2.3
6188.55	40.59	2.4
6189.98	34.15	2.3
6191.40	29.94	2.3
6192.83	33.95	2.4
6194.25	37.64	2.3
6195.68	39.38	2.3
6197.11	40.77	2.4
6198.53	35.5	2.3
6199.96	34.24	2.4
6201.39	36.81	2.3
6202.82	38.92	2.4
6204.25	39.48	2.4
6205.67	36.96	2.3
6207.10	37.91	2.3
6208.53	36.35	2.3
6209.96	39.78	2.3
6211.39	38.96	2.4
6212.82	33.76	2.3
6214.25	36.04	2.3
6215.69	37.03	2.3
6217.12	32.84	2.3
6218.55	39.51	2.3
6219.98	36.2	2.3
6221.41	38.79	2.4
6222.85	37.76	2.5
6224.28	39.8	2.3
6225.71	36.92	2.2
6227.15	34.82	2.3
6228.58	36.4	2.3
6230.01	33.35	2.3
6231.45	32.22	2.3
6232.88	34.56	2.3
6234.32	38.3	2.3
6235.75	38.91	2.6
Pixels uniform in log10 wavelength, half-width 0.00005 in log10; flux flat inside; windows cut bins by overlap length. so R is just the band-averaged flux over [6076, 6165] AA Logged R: 36.4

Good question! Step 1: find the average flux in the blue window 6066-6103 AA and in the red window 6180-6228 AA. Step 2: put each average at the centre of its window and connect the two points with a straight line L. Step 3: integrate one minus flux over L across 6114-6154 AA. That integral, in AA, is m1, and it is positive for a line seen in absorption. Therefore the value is 1.72 AA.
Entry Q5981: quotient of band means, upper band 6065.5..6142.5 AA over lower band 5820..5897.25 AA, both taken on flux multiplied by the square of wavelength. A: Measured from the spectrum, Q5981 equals 1.15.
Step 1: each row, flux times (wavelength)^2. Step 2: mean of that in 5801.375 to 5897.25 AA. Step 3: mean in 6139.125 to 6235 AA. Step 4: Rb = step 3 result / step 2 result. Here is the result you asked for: 1.1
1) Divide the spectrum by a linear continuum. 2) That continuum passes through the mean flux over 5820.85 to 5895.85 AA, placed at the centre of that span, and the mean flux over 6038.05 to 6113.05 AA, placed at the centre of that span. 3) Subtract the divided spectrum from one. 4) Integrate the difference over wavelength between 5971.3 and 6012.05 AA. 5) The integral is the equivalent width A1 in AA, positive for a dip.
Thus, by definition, -2.2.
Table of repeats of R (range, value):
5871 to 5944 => 34.2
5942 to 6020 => 38.7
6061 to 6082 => 38.3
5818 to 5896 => 35.6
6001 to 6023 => 37.2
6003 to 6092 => 37.8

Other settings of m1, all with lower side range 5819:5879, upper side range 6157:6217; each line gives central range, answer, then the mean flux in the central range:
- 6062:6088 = -0.8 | 38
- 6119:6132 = 0.5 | 35.1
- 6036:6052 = -0.6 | 38.4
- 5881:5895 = 4.7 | 25.2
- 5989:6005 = -0.8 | 39.1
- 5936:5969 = -1.1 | 38.8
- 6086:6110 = -0.7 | 37.8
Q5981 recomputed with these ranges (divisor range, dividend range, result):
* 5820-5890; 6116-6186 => 1.07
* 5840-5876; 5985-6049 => 1.06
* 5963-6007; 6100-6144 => 0.97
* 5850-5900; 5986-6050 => 1.22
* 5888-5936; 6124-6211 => 1.18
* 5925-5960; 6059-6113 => 1.05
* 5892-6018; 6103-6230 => 1.04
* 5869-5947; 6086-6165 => 1.13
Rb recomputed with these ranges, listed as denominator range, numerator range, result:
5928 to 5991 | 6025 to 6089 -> 1.02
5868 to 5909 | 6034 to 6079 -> 1.28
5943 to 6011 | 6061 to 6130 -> 1.00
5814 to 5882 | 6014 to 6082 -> 1.06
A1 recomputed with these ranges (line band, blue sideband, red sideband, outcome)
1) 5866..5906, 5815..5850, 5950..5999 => 7.75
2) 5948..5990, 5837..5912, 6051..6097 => -3.55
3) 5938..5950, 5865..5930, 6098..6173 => -1.08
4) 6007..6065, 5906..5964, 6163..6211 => -0.49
